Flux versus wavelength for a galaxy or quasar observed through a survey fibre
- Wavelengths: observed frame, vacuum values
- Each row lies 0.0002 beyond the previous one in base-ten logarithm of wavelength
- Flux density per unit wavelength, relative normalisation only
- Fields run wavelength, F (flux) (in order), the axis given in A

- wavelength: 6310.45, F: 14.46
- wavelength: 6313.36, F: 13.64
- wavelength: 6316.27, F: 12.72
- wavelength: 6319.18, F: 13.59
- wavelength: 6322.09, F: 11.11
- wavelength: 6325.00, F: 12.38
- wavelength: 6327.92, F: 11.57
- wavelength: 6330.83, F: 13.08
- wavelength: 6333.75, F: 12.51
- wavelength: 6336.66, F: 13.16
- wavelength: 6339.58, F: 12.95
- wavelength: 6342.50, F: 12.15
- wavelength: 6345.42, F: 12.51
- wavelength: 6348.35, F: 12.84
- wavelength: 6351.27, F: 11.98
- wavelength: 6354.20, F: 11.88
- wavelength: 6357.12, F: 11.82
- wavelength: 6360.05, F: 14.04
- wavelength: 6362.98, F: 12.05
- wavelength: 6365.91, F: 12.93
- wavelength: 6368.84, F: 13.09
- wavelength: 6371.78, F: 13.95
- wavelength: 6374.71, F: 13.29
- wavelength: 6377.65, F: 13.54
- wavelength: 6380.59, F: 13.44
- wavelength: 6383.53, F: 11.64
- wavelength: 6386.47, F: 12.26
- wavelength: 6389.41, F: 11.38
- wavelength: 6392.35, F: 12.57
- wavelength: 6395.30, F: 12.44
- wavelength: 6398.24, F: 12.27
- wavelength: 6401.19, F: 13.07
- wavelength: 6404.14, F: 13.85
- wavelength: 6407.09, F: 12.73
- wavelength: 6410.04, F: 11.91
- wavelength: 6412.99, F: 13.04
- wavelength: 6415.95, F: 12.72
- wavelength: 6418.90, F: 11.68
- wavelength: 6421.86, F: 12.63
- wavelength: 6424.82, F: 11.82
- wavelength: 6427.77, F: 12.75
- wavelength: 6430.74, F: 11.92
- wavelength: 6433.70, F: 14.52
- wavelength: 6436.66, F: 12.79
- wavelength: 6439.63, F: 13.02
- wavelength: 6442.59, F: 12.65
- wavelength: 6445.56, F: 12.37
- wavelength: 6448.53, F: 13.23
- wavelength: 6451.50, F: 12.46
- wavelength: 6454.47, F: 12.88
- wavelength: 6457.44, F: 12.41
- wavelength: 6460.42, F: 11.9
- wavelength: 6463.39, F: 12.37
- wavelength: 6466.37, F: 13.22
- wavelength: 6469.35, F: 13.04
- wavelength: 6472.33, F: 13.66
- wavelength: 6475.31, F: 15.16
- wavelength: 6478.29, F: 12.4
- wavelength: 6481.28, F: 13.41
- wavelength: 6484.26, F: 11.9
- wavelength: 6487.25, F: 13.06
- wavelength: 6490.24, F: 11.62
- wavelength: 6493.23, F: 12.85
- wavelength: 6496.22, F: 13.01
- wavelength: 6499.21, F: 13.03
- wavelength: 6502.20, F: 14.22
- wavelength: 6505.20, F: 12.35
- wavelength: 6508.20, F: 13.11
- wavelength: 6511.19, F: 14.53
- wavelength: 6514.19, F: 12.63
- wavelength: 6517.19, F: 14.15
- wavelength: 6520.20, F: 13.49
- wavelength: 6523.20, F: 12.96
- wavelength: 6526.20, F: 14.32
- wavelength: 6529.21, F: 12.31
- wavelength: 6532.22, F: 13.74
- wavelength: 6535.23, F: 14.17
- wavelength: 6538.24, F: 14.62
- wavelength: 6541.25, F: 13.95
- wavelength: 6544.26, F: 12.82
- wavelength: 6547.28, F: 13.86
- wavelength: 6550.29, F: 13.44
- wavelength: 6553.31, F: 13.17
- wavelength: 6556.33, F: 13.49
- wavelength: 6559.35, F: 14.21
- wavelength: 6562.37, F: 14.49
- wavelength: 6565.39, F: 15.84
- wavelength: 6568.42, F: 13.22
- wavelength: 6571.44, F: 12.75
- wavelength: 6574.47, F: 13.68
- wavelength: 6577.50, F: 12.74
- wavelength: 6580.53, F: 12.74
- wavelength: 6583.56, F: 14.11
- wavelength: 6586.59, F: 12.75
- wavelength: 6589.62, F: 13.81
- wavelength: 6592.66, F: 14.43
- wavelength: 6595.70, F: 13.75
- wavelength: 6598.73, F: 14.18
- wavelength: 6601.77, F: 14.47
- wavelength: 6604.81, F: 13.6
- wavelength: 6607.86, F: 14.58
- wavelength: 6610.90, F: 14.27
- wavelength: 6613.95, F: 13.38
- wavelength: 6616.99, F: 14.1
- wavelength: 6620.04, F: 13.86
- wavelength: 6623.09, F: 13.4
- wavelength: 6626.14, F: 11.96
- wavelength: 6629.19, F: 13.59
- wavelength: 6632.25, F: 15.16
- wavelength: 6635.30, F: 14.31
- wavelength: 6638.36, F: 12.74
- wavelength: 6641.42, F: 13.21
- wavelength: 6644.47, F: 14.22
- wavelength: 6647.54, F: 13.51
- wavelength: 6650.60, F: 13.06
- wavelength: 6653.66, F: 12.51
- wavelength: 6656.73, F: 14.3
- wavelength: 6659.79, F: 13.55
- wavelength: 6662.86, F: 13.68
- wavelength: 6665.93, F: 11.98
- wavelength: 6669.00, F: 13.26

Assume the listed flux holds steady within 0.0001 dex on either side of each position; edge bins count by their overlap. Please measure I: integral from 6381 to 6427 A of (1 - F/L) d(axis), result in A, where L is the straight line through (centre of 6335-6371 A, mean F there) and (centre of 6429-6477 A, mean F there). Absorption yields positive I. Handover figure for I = 1.4 A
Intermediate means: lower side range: 12.6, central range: 12.4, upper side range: 13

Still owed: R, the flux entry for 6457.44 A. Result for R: 12.41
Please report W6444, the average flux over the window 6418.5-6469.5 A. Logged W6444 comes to 12.7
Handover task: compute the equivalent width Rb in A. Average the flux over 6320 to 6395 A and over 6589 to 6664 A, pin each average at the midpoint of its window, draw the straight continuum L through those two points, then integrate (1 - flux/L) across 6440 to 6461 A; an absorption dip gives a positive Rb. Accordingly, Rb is 0.6 A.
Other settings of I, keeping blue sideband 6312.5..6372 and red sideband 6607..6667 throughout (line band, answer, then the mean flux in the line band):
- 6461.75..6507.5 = 0.22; 13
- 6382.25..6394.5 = 0.75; 12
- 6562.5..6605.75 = -1.12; 13.7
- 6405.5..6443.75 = 0.77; 12.6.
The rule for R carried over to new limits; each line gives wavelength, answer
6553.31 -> 13.17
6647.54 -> 13.51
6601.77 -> 14.47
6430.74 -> 11.92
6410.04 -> 11.91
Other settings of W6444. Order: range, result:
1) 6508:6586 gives 13.6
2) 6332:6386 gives 12.8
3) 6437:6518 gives 13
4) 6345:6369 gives 12.5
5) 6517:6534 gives 13.4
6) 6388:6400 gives 12.2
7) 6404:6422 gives 12.6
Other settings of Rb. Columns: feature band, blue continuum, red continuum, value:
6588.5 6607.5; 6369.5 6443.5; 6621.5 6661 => -1.0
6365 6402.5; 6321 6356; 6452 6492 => -0.7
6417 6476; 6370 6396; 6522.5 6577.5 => 1.4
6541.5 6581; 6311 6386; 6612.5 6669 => -1.0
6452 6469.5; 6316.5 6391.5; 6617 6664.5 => 0.5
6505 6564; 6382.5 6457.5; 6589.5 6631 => -1.3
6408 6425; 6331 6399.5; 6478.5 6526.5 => 0.6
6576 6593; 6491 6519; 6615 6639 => 0.2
